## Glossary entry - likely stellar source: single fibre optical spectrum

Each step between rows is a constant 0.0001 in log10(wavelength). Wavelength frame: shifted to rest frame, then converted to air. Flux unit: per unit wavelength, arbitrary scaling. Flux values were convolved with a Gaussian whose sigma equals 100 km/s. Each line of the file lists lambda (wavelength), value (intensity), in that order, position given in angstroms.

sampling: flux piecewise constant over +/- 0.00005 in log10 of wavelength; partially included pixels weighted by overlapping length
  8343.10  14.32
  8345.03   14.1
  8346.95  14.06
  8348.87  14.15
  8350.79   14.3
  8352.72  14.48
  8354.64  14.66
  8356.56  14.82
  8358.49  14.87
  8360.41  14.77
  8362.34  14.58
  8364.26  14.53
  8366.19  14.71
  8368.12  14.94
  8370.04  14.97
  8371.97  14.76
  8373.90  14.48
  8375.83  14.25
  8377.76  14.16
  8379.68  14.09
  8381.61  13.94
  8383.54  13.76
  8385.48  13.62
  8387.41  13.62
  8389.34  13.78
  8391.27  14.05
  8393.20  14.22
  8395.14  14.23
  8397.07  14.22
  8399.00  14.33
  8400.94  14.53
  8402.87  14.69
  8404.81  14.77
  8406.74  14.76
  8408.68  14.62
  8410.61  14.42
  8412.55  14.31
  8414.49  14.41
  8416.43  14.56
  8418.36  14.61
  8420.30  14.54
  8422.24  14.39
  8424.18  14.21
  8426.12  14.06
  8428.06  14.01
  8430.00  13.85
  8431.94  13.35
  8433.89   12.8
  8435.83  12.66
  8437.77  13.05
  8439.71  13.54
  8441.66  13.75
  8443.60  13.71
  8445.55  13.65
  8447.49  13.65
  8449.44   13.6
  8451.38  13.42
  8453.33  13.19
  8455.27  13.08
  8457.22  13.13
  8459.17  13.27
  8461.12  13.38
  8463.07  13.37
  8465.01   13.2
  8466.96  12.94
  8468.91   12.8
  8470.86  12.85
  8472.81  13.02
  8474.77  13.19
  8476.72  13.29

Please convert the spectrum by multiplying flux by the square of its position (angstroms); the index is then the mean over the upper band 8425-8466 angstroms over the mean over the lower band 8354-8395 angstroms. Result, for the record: 0.95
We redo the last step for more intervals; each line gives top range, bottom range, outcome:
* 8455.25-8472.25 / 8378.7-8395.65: 0.96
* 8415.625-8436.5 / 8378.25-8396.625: 1.01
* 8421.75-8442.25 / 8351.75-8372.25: 0.94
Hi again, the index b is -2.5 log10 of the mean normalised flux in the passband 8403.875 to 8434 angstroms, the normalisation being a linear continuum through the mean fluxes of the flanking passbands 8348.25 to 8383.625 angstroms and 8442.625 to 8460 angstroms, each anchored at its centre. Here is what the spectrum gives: -0.03 mag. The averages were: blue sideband 14.5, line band 14.3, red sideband 13.4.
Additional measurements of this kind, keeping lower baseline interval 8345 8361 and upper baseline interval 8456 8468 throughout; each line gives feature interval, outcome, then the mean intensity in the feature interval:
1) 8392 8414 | -0.04 mag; 14.5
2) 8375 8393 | 0.01 mag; 13.9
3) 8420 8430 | -0.04 mag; 14.2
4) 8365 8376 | -0.03 mag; 14.7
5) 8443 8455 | -0.01 mag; 13.5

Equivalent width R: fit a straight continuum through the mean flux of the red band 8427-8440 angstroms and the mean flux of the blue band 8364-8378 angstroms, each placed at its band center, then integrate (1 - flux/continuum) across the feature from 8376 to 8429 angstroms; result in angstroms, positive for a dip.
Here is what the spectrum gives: -1.2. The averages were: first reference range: 14.6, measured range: 14.3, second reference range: 13.3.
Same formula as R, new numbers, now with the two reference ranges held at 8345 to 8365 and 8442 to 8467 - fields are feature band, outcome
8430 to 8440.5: 0.4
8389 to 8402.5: -0.2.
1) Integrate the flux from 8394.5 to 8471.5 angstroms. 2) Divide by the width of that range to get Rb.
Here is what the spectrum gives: 13.8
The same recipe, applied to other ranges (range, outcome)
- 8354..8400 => 14.3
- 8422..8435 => 13.8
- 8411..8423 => 14.5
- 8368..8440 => 14.1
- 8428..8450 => 13.4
